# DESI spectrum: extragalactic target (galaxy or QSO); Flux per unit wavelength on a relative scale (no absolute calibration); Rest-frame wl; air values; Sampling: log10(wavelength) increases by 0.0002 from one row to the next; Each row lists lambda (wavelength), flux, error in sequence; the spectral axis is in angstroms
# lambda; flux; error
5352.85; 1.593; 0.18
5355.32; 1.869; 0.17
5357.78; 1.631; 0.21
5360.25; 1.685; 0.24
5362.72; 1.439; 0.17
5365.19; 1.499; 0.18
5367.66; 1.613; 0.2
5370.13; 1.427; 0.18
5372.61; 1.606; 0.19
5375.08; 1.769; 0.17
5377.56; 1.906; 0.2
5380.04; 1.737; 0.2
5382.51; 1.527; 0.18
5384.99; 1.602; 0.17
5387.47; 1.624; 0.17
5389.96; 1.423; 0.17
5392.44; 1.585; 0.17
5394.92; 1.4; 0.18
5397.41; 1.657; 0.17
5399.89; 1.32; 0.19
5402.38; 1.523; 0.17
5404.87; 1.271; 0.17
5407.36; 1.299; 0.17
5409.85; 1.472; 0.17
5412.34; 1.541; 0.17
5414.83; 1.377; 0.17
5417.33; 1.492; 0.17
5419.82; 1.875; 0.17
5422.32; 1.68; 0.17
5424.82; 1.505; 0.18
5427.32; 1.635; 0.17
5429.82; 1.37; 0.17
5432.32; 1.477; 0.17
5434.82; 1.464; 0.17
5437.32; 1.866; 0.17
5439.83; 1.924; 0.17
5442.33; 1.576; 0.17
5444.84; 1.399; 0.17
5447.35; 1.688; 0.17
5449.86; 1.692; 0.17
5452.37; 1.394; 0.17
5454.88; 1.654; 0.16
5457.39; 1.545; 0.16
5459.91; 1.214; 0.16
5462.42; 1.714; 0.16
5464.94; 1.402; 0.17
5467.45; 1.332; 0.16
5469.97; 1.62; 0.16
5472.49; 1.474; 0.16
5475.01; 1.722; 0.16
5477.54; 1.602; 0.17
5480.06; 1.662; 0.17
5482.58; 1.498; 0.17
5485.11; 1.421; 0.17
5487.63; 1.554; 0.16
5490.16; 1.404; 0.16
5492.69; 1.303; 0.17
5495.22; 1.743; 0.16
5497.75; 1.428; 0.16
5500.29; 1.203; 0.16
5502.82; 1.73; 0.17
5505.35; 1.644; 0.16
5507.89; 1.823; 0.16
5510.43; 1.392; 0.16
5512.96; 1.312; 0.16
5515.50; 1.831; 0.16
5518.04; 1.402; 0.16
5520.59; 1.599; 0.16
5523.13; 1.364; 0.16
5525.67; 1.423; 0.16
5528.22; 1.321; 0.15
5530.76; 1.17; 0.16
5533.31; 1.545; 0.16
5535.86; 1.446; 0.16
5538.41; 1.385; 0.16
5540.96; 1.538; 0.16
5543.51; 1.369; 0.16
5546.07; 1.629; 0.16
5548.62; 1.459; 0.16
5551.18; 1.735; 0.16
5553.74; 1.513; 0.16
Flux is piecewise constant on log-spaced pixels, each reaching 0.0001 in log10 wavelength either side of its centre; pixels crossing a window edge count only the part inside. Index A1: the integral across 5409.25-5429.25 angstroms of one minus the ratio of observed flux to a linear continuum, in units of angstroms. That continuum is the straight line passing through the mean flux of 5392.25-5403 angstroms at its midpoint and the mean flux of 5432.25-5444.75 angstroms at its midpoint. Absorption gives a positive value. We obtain 0.1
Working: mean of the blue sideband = 1.49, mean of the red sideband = 1.65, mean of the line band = 1.57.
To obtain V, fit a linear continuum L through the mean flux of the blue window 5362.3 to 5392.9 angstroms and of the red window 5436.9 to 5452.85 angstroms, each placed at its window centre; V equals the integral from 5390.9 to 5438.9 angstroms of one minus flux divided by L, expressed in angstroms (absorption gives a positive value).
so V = 3.2 angstroms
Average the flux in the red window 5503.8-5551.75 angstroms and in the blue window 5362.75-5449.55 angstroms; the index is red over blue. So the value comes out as 1.0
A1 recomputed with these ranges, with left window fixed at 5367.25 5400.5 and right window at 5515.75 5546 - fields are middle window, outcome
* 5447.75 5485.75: -0.8 angstroms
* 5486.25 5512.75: -0.8 angstroms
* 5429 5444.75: -0.7 angstroms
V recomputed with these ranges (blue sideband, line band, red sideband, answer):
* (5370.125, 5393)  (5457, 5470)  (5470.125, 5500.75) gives 0.72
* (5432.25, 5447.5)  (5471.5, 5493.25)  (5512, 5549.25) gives 0.39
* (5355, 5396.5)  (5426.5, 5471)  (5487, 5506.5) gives -0.36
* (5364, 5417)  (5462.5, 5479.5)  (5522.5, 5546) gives -0.95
